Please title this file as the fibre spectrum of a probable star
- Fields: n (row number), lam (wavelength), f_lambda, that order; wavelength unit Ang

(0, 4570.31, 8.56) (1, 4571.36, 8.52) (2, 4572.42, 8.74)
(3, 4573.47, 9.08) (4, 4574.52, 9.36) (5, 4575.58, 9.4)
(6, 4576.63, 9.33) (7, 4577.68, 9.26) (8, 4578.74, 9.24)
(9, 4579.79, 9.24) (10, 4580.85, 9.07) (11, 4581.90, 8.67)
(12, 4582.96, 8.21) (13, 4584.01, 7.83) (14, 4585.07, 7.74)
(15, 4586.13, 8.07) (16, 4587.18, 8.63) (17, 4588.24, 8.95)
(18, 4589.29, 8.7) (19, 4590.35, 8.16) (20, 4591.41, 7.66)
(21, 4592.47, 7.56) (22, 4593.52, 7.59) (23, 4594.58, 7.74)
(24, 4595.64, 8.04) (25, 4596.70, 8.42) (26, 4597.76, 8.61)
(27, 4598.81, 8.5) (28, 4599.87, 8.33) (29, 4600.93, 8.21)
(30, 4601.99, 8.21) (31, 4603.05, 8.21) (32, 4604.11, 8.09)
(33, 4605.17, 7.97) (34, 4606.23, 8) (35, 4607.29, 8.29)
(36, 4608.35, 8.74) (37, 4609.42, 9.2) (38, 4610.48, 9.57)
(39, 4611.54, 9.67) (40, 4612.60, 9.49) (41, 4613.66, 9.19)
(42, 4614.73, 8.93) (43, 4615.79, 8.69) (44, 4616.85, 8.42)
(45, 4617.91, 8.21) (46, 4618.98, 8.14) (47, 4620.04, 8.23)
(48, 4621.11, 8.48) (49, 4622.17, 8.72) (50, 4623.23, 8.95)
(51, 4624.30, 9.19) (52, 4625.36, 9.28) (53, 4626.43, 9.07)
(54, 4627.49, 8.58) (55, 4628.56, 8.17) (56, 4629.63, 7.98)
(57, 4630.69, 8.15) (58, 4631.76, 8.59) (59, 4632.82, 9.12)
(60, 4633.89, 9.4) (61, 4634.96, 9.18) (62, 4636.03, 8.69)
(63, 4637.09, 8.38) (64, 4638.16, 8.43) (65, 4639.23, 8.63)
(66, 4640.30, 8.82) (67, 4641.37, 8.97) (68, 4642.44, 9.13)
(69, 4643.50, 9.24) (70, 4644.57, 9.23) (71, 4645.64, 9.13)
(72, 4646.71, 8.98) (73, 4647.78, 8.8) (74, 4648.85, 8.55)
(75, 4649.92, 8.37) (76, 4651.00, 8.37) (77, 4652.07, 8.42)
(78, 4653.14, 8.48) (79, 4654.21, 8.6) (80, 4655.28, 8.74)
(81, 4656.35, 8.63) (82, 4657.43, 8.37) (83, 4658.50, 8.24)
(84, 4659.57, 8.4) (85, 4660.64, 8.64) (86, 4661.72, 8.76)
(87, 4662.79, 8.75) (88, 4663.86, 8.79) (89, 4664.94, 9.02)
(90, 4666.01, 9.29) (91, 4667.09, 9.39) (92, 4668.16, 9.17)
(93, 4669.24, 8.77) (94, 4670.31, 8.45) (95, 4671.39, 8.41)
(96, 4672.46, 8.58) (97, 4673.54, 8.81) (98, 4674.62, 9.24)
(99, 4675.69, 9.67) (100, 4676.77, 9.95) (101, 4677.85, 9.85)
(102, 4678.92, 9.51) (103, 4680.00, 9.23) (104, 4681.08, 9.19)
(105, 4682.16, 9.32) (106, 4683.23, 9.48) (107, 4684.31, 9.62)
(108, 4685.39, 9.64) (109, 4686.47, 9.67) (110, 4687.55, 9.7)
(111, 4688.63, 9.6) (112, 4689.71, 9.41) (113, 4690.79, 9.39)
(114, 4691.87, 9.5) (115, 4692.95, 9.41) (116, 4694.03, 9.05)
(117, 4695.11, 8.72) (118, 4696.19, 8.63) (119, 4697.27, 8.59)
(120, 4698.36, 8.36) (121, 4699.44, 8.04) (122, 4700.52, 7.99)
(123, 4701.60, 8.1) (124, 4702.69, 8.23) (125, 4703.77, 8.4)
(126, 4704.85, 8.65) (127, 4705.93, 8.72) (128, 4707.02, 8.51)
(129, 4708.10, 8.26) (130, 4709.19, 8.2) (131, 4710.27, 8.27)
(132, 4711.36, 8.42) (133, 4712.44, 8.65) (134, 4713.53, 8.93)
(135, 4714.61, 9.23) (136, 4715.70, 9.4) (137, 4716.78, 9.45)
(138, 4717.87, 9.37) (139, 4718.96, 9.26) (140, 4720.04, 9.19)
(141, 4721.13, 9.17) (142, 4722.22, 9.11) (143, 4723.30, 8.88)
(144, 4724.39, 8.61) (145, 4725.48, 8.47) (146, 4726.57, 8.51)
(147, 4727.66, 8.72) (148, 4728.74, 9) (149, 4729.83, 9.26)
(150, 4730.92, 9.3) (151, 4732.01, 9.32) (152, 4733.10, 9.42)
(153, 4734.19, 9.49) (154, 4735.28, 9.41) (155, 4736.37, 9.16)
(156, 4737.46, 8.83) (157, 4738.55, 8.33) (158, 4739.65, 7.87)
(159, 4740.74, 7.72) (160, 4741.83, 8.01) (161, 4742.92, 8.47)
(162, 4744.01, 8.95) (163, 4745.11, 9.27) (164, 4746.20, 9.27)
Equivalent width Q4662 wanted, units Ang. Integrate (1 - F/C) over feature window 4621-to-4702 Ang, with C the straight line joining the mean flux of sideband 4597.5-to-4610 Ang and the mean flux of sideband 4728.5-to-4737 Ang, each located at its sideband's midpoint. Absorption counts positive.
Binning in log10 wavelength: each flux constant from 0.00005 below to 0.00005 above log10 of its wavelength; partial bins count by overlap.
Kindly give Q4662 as -1.10 Ang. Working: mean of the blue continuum 8.36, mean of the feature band 8.9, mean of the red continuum 9.3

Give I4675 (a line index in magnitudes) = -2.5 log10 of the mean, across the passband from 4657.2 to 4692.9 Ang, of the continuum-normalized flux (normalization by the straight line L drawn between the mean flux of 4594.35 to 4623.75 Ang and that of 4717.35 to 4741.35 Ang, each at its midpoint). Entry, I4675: -0.05 mag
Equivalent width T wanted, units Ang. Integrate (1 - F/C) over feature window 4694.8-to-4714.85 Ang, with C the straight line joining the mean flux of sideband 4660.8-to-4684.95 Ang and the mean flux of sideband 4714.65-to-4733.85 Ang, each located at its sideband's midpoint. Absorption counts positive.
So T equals 1.4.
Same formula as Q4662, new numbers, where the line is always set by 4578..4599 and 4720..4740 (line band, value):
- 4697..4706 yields 0.5 Ang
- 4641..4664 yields -0.2 Ang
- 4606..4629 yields -0.9 Ang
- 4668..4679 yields -0.5 Ang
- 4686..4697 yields -0.6 Ang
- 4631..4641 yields -0.3 Ang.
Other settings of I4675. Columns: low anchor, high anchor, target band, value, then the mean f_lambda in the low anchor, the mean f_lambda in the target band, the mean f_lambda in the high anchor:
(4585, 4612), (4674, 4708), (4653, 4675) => 0.01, 8.35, 8.74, 9.07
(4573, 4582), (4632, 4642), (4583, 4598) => 0.13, 9.21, 8.11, 8.84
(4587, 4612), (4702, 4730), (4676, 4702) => -0.06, 8.37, 9.17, 8.79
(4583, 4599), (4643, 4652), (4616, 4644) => -0.01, 8.14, 8.7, 8.8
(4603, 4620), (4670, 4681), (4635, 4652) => 0.02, 8.68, 8.78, 9.18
